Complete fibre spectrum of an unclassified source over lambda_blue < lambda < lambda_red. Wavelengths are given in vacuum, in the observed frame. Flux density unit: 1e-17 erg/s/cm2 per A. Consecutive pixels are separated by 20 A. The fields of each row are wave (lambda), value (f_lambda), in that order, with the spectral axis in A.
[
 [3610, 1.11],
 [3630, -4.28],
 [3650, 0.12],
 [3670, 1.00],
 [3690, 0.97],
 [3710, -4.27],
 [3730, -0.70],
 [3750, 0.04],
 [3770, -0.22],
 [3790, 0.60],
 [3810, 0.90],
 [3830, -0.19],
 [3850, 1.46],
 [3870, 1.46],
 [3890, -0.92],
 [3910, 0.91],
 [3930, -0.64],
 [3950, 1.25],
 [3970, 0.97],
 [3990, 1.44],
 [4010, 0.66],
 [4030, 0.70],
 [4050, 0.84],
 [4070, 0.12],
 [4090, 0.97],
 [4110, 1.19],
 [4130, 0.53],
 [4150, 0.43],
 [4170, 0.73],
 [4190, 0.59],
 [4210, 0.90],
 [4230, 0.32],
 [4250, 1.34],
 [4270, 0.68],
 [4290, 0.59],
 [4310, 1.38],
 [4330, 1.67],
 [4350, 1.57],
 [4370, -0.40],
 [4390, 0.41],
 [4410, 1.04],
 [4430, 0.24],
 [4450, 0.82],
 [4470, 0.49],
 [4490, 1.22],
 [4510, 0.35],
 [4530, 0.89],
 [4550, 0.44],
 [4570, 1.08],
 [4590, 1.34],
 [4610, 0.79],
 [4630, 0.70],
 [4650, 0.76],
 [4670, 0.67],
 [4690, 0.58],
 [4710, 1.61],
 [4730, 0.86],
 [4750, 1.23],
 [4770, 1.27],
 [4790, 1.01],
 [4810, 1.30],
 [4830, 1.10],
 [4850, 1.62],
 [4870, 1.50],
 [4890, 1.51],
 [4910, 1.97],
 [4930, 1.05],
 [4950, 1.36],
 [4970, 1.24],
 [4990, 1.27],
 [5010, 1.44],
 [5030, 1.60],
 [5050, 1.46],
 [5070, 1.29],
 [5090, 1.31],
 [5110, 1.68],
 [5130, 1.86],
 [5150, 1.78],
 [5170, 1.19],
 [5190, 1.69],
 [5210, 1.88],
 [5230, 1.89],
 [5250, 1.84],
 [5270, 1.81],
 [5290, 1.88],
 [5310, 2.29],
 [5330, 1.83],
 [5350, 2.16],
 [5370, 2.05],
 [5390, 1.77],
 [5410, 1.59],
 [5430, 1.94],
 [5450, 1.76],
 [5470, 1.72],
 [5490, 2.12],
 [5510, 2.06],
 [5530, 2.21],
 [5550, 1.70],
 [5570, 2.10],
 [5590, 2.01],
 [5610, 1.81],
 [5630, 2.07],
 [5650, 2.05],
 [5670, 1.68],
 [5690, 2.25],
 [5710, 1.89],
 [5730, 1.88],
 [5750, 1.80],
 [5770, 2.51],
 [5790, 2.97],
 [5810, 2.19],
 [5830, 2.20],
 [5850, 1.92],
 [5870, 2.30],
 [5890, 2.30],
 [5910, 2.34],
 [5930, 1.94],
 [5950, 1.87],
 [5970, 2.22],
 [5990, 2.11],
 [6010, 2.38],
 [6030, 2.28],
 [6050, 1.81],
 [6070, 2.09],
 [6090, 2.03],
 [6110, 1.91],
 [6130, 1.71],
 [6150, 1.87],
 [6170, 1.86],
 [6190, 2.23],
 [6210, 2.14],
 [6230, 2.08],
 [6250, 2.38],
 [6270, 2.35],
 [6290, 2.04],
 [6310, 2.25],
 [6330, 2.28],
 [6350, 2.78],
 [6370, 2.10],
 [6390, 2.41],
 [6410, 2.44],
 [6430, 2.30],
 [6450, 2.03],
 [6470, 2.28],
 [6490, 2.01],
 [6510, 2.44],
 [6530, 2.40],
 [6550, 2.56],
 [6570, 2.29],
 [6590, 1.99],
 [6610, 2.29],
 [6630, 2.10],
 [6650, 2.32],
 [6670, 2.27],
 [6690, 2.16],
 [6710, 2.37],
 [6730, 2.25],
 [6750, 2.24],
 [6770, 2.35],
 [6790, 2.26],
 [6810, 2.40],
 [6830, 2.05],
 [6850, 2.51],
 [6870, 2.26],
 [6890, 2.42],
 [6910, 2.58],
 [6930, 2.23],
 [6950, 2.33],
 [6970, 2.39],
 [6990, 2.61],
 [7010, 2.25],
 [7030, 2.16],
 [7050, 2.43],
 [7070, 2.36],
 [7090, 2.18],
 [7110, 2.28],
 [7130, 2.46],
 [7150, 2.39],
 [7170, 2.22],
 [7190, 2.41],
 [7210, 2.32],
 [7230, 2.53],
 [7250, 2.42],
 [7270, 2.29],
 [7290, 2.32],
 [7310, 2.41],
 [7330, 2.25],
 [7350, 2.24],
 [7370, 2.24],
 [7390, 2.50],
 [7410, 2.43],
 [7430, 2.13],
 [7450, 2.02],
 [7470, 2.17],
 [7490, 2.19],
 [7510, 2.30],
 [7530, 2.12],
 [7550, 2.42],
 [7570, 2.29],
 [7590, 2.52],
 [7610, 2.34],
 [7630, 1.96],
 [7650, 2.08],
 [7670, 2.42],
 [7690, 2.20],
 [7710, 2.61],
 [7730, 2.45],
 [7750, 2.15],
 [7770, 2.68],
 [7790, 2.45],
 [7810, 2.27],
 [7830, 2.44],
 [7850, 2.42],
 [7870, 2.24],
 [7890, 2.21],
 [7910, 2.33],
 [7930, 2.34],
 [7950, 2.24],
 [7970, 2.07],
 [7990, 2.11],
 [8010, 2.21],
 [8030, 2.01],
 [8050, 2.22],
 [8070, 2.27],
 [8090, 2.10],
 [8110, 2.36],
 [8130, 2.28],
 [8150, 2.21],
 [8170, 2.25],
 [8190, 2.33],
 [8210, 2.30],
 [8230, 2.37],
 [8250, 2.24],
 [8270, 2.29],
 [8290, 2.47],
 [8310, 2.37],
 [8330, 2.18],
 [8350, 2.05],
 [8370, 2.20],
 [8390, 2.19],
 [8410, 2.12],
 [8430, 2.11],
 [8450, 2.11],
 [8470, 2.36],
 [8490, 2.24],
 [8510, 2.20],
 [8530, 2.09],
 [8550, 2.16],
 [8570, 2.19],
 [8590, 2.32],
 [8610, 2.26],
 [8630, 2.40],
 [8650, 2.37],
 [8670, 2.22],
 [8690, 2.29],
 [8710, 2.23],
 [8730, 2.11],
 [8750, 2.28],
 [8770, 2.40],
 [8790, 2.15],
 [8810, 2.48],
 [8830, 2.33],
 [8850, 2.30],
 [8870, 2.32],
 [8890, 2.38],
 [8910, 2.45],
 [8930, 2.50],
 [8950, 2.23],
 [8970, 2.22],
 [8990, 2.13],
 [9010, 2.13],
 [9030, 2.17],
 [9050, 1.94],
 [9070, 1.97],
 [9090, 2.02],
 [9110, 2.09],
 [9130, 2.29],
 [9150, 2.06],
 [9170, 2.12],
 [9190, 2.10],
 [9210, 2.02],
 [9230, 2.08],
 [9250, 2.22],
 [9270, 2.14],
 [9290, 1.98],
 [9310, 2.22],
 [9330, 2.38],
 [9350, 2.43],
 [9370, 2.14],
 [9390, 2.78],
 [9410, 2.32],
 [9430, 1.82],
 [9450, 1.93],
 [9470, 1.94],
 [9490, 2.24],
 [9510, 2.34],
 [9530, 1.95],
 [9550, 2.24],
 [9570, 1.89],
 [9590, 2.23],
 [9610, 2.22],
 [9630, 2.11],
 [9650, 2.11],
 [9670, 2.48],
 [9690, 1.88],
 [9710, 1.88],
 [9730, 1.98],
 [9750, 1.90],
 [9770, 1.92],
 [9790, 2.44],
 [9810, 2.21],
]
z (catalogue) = 0.179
